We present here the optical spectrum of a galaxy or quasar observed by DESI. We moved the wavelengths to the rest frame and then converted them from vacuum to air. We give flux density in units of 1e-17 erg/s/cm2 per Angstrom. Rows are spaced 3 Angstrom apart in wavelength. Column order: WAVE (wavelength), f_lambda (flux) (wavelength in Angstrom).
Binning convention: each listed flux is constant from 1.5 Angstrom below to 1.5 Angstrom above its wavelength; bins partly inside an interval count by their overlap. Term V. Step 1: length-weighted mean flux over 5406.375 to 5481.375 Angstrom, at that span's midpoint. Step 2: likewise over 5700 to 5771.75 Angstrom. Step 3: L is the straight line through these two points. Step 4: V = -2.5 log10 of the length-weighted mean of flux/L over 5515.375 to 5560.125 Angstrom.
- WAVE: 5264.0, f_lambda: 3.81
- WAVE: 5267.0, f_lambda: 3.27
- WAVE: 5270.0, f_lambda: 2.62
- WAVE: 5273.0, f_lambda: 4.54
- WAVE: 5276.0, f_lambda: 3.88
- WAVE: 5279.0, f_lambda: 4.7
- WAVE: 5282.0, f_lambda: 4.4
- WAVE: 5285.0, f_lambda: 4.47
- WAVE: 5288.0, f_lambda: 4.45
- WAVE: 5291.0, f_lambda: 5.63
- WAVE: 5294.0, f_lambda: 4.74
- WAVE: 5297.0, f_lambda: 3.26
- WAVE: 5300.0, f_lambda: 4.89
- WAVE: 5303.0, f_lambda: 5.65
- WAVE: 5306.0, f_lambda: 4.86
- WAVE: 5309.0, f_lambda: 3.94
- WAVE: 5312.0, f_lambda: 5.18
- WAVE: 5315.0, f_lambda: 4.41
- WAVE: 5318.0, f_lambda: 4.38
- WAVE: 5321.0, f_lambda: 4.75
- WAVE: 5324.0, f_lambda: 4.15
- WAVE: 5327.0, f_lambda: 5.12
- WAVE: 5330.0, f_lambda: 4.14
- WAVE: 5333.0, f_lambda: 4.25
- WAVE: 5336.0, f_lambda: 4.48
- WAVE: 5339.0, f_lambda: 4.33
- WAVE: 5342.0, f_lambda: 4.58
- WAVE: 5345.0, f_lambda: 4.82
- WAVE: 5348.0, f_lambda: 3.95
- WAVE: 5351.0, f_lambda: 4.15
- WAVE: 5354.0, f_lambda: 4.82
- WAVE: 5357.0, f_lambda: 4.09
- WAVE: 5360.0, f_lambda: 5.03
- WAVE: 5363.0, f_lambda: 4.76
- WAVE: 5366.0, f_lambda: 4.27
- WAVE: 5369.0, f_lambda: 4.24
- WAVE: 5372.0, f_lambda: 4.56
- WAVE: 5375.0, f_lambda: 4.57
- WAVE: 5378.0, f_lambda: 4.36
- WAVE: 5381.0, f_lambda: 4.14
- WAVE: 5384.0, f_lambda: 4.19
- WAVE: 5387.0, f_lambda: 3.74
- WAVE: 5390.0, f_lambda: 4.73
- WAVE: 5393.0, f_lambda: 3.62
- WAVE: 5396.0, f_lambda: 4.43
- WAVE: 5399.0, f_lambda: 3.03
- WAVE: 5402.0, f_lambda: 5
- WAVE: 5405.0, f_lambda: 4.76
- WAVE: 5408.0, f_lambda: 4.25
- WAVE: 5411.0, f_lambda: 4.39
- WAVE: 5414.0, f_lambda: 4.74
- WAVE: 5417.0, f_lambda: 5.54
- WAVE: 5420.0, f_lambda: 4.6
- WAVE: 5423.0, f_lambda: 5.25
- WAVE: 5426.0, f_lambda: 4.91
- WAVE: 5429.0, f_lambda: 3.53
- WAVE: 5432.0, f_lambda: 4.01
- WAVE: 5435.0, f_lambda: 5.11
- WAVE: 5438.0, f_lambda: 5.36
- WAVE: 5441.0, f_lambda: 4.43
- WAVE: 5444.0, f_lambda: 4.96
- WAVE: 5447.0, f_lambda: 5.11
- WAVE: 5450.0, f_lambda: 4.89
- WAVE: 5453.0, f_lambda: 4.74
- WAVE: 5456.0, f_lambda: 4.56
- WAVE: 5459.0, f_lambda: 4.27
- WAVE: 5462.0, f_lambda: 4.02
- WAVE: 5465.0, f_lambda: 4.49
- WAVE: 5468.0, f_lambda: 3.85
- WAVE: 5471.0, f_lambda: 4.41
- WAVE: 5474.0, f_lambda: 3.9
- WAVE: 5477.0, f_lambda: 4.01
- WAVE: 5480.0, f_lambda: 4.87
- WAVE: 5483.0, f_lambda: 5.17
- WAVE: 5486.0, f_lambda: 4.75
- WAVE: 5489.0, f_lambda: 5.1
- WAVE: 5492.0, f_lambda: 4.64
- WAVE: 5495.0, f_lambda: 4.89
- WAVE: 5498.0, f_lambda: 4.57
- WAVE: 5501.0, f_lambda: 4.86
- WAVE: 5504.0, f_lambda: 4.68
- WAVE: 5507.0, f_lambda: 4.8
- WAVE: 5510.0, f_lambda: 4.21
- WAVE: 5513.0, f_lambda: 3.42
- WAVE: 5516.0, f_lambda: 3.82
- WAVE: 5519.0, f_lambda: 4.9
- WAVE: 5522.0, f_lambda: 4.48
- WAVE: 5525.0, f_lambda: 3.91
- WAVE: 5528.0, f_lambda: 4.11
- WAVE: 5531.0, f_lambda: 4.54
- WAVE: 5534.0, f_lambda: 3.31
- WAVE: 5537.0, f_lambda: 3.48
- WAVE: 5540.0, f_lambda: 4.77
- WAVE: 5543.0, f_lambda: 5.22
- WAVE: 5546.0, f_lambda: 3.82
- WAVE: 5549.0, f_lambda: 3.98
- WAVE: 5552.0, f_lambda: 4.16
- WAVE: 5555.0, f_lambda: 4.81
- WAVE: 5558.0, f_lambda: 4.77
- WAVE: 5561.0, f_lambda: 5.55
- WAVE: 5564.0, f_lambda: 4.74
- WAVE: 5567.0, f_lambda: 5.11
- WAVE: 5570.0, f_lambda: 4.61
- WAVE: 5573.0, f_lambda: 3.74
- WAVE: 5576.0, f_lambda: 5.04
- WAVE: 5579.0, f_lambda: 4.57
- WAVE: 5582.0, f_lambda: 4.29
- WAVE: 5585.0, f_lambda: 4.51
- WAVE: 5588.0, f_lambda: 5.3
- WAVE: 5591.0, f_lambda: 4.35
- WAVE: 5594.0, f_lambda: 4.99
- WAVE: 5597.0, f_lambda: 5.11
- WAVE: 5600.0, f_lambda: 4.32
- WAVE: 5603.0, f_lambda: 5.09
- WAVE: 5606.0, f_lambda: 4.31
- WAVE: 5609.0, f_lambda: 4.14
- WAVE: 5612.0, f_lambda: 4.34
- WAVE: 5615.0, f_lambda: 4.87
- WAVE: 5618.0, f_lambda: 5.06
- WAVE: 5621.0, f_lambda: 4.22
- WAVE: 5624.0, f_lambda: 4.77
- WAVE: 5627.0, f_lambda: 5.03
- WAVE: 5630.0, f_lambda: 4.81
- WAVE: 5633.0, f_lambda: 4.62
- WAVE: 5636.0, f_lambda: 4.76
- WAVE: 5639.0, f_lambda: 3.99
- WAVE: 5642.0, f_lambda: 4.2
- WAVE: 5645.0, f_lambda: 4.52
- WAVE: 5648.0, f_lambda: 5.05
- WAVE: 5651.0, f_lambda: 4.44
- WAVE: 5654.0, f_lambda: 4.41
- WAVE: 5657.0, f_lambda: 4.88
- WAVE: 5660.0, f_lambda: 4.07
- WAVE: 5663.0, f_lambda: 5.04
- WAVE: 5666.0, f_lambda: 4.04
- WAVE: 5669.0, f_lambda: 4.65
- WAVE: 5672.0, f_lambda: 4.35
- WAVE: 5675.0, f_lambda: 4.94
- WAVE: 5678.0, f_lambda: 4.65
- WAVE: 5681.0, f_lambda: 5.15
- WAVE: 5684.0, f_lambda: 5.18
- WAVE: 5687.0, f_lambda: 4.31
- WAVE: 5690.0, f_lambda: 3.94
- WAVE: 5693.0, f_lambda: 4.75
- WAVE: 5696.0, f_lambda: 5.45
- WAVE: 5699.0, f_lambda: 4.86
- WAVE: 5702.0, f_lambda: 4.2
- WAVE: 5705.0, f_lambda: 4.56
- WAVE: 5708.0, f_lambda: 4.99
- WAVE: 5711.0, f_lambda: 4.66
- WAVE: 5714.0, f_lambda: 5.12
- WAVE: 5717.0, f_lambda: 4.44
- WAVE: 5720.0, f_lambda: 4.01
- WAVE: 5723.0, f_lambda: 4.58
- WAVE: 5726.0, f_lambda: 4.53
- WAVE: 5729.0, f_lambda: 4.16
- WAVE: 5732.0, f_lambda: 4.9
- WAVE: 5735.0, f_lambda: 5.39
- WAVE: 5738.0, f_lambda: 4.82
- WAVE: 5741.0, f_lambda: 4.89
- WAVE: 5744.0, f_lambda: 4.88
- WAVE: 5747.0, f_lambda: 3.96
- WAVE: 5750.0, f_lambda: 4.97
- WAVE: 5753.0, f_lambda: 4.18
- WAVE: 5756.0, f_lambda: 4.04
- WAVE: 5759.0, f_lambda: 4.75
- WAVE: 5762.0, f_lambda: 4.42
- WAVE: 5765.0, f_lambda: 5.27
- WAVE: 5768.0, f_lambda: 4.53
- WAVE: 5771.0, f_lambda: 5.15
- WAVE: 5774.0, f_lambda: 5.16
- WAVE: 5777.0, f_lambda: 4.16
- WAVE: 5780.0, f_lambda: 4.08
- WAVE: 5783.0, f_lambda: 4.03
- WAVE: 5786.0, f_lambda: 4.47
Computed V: 0.07 mag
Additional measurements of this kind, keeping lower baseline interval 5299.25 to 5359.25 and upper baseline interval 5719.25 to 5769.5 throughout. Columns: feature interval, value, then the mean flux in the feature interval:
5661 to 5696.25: -0.02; 4.67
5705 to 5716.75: -0.05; 4.83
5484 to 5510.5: -0.04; 4.75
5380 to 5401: 0.14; 4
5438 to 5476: 0.02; 4.5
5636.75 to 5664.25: 0.02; 4.51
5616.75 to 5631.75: -0.04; 4.77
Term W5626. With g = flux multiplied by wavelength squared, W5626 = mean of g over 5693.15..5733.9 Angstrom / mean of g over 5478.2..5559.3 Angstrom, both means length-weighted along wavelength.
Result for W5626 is 1.12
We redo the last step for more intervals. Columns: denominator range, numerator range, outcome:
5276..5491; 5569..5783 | 1.14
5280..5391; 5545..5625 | 1.12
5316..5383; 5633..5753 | 1.18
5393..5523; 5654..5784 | 1.12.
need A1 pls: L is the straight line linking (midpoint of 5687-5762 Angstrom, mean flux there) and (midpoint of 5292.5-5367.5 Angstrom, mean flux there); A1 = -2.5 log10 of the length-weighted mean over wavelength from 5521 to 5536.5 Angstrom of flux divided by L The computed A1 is 0.14 mag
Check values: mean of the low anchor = 4.52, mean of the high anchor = 4.62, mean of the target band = 4.02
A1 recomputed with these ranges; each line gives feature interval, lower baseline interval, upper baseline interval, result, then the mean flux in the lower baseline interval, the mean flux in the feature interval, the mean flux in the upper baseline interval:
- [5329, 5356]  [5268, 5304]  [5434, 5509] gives 0.02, 4.4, 4.39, 4.65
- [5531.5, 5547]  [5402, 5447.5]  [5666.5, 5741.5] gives 0.14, 4.73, 4.16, 4.69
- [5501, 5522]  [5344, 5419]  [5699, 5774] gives 0.03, 4.41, 4.36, 4.66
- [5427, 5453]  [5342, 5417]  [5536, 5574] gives -0.06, 4.39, 4.68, 4.54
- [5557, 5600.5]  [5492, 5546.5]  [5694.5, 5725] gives -0.07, 4.34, 4.74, 4.68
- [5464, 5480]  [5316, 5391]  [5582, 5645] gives 0.08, 4.42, 4.19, 4.63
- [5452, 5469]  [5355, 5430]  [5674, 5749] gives 0.04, 4.44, 4.32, 4.69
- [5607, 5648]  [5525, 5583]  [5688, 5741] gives -0.01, 4.44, 4.58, 4.67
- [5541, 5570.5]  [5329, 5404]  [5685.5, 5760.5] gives -0.05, 4.34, 4.68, 4.61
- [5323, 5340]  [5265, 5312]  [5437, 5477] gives 0.00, 4.37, 4.42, 4.51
